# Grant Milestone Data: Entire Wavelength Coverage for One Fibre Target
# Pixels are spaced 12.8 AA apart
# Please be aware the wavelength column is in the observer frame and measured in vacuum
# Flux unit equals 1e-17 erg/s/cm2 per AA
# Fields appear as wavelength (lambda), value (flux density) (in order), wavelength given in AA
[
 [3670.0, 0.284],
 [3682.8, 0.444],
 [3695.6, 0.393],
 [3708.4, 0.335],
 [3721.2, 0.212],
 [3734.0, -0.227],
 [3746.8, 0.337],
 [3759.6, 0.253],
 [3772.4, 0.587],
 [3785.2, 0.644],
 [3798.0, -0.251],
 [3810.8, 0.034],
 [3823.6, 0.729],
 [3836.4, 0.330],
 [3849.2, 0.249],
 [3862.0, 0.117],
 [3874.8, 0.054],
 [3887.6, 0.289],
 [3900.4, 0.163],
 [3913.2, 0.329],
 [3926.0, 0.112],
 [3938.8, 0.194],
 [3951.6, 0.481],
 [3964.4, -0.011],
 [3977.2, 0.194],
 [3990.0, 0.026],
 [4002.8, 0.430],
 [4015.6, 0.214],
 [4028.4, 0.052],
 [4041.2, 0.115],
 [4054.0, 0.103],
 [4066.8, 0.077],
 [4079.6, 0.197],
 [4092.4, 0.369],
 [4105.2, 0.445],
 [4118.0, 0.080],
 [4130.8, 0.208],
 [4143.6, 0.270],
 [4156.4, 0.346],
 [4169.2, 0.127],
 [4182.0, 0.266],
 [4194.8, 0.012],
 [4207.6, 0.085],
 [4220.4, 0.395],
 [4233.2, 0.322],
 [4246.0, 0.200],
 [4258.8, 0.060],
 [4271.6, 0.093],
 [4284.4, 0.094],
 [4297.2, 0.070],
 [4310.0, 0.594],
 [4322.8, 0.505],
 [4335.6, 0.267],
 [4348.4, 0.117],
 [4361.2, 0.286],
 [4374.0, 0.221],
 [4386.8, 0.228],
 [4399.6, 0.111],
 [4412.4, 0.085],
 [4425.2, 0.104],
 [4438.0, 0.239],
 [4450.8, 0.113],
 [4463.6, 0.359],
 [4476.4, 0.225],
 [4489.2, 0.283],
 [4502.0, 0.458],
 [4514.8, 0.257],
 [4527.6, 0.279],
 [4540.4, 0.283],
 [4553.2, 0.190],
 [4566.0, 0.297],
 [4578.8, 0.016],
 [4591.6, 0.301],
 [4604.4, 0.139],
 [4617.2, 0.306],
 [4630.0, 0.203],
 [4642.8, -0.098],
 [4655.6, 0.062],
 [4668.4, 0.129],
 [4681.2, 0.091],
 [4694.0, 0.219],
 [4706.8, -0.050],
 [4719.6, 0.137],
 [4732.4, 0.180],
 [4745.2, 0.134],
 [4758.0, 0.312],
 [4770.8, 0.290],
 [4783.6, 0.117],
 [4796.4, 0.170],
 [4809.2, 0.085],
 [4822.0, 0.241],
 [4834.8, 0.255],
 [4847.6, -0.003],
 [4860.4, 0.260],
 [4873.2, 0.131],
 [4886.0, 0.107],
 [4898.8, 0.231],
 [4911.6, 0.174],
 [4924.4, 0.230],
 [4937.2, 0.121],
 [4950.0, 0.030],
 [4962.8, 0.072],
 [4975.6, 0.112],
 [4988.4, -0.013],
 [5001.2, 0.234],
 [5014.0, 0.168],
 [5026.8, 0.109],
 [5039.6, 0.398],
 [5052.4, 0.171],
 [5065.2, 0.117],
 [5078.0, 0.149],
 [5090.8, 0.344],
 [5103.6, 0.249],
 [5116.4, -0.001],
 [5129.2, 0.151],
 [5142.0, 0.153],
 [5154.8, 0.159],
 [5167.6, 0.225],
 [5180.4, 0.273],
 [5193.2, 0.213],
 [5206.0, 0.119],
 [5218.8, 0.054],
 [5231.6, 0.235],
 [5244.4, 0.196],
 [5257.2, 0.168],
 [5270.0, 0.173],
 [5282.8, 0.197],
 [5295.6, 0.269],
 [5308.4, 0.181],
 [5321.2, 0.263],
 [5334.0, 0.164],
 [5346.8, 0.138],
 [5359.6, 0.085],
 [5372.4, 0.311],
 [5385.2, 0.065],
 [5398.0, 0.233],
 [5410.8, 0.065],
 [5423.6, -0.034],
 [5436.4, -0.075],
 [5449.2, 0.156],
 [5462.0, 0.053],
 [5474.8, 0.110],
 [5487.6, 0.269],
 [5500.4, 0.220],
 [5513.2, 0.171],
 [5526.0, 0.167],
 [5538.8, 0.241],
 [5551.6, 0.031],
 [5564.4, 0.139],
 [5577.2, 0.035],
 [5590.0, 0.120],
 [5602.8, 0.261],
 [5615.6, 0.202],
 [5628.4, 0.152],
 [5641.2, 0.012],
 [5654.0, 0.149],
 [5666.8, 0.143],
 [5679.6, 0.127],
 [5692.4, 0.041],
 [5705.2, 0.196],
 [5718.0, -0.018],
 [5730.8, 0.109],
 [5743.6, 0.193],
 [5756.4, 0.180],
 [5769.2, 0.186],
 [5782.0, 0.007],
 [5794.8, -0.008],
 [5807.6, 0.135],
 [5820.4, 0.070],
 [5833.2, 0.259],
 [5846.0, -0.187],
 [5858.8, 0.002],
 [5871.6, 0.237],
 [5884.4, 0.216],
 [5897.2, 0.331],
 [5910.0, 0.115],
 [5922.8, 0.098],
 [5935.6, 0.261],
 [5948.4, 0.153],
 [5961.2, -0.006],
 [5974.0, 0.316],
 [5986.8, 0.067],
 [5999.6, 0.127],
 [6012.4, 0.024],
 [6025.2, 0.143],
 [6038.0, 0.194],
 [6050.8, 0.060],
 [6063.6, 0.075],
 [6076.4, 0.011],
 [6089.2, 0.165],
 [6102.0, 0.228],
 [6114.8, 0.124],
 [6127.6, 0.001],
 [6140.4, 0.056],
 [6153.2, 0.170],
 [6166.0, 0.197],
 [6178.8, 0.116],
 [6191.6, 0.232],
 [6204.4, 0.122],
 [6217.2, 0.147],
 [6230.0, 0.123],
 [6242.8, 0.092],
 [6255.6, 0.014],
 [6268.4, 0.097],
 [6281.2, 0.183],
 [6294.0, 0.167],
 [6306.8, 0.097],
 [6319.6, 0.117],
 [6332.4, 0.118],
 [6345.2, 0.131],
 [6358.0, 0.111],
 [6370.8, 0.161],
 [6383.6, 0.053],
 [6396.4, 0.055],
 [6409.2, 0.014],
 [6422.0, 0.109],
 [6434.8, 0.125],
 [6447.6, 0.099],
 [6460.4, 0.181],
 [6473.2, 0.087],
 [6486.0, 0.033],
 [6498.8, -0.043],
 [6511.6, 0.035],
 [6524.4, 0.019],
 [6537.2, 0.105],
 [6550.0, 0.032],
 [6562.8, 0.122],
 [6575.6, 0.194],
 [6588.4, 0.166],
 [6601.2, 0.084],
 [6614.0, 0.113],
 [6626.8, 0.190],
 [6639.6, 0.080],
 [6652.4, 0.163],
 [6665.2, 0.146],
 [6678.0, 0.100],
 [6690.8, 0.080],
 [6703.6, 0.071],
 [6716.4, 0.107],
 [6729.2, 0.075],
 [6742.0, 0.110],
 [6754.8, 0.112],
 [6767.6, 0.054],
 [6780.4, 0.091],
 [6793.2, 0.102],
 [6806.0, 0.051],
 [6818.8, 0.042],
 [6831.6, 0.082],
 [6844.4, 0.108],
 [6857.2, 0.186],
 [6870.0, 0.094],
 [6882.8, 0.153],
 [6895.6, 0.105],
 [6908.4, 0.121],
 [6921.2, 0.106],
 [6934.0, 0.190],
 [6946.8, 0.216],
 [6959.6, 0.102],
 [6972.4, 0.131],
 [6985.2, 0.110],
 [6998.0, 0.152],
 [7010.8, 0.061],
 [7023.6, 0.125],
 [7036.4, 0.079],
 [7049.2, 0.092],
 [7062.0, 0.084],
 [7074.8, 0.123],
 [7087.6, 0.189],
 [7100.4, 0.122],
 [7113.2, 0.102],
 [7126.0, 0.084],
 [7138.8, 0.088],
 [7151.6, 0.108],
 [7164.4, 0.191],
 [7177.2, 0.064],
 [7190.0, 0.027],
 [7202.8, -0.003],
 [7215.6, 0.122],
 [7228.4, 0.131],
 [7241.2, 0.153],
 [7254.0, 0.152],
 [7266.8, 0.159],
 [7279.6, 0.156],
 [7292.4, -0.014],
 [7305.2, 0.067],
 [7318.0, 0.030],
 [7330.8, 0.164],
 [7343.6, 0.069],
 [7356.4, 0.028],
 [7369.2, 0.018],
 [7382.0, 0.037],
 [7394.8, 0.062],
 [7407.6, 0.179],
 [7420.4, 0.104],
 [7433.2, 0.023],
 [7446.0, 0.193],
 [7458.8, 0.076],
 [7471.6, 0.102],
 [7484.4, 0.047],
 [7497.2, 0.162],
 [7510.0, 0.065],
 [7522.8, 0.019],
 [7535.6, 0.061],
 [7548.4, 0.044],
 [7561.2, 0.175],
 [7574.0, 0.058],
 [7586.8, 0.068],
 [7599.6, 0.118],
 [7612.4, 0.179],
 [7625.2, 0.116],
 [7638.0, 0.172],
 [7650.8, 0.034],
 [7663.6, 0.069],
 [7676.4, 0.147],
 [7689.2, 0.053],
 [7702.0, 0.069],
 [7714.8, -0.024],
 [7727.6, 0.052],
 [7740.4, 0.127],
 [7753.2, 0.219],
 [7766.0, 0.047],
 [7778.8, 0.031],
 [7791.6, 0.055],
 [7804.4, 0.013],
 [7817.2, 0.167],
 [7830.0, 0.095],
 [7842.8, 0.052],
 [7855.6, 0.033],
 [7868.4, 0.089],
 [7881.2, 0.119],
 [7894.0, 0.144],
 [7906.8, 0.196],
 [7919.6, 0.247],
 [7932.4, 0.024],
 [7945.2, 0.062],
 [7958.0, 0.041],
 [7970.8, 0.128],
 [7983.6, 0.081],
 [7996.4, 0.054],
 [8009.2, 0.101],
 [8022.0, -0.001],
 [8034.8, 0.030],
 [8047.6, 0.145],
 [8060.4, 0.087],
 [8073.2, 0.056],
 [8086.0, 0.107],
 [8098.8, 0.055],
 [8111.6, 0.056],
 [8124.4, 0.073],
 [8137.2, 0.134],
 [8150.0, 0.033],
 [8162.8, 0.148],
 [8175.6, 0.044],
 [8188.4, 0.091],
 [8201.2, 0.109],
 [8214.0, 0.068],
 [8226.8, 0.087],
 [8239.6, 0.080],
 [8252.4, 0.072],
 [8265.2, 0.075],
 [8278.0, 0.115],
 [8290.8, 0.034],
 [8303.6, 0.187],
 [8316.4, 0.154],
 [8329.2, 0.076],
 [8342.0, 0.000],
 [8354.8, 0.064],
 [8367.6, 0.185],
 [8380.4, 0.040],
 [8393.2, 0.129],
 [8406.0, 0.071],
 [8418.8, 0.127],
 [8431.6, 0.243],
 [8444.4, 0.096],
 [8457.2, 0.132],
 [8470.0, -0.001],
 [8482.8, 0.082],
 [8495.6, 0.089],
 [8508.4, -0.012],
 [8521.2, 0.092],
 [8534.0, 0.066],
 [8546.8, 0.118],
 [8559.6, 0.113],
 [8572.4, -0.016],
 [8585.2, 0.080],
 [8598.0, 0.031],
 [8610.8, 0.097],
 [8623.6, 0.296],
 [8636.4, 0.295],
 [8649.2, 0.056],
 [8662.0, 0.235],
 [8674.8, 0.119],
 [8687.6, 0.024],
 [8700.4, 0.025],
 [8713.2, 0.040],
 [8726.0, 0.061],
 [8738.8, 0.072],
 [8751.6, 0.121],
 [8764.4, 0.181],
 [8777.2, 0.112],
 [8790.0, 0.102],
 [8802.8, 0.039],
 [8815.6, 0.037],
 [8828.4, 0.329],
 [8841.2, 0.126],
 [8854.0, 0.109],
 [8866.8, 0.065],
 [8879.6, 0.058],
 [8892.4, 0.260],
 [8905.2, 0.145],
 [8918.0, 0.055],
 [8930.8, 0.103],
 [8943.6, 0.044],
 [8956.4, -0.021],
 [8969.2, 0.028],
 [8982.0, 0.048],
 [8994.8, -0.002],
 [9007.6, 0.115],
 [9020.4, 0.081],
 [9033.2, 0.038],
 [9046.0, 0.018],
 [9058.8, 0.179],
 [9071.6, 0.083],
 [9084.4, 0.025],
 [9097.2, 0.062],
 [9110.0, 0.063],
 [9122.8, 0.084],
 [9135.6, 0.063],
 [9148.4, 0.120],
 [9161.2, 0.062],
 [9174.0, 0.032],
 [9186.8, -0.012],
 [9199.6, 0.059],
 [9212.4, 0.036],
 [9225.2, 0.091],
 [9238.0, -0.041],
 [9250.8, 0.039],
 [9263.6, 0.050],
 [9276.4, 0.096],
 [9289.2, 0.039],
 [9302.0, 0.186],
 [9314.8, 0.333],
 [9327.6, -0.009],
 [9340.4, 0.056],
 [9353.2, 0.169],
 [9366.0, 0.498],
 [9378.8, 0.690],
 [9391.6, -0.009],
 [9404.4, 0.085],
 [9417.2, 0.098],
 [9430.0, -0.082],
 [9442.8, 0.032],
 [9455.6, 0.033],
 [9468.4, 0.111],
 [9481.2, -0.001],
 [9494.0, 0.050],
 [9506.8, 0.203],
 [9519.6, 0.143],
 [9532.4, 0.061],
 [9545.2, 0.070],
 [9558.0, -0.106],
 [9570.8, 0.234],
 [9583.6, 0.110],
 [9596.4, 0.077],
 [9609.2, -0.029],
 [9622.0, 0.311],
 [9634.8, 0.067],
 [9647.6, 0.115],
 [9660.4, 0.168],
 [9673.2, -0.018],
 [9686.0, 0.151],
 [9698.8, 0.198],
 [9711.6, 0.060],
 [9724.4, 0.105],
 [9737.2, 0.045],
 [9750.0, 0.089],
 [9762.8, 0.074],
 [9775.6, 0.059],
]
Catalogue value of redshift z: 1.51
